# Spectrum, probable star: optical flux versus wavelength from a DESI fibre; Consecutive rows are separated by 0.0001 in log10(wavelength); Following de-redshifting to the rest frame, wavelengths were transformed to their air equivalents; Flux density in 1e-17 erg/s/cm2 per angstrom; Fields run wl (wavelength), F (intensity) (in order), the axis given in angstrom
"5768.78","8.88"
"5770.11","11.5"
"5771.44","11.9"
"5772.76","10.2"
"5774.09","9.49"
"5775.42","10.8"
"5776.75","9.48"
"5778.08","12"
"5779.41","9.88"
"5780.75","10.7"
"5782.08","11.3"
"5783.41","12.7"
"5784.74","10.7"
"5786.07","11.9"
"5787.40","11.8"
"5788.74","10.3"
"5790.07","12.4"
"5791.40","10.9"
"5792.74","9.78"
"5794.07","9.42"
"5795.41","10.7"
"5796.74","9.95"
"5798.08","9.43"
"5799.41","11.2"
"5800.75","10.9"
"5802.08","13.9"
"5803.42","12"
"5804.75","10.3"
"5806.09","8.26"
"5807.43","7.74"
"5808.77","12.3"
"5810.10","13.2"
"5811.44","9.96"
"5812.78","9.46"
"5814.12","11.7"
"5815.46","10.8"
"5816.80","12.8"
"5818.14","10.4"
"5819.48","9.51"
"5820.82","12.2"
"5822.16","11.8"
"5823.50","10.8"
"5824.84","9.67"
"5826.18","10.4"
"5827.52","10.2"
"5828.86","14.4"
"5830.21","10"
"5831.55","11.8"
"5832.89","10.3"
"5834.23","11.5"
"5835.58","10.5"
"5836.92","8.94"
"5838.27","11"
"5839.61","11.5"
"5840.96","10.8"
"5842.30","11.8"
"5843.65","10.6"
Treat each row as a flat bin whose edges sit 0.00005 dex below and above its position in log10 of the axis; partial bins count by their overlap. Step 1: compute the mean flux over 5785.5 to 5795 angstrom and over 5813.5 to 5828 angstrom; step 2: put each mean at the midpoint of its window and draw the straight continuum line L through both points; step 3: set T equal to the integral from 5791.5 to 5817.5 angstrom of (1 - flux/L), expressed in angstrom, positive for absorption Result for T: 0.46 angstrom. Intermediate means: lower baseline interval 10.9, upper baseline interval 10.9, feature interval 10.7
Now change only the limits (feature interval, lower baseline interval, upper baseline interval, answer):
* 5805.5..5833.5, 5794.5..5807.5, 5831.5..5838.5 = -0.8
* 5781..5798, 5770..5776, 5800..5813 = -0.2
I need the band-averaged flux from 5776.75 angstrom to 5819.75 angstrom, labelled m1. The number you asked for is 10.9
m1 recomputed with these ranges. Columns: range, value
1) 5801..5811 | 11.1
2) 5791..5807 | 10.5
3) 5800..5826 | 10.9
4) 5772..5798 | 10.7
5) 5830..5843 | 10.8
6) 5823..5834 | 11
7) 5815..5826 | 11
